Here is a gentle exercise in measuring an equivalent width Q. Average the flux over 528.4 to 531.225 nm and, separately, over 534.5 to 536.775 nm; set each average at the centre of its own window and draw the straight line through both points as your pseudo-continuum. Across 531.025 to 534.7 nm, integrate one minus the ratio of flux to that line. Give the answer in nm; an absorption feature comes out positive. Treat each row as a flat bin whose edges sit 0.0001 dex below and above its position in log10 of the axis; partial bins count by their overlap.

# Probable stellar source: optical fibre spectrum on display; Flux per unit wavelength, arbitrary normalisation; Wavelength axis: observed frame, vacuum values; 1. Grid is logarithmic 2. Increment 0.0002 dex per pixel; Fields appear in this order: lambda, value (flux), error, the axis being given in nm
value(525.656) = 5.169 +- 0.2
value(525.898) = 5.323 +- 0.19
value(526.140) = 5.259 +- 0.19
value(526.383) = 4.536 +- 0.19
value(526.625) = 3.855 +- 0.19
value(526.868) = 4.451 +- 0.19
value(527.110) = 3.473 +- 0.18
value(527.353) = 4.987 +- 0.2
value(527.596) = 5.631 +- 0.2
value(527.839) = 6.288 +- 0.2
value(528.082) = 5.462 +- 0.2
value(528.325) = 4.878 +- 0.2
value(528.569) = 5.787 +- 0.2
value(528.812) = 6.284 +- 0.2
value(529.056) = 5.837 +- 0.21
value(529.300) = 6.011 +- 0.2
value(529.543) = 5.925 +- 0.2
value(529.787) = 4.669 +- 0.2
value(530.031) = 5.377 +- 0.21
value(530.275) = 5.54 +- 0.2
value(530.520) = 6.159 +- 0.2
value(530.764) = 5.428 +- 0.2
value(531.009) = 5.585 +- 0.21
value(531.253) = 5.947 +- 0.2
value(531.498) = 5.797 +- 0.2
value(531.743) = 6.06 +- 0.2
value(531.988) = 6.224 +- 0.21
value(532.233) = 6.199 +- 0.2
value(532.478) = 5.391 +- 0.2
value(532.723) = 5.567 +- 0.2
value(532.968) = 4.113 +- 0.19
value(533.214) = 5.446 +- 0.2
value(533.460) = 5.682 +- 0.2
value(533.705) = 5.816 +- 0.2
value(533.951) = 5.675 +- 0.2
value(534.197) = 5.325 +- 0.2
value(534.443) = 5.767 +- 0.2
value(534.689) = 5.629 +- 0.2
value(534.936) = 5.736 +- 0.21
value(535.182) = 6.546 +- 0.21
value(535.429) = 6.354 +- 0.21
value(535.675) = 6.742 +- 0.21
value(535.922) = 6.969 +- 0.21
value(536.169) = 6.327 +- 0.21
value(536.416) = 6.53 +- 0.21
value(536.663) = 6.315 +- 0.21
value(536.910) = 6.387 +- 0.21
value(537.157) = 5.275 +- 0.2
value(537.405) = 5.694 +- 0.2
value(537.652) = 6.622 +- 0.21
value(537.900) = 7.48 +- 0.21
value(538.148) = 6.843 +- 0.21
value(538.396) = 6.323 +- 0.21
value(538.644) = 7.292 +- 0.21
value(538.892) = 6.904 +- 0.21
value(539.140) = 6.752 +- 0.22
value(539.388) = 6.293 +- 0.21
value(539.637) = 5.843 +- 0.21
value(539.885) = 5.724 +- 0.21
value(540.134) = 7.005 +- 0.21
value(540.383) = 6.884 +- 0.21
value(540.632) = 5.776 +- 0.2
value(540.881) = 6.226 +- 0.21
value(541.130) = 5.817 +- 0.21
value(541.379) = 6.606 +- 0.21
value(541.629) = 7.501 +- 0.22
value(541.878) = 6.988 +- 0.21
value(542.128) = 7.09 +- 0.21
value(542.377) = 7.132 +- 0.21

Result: 0.23 nm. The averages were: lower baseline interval 5.69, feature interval 5.64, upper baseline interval 6.33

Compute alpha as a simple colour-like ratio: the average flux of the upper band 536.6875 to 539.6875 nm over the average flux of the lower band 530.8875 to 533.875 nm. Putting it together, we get 1.15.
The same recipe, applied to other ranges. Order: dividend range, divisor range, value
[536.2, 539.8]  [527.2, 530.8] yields 1.15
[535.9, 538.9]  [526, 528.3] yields 1.33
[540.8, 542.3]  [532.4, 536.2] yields 1.16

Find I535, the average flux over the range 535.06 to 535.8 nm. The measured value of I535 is 6.55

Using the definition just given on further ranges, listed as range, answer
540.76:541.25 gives 6.02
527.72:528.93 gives 5.74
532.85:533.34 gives 4.78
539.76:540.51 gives 6.53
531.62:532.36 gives 6.16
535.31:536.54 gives 6.59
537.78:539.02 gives 6.97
